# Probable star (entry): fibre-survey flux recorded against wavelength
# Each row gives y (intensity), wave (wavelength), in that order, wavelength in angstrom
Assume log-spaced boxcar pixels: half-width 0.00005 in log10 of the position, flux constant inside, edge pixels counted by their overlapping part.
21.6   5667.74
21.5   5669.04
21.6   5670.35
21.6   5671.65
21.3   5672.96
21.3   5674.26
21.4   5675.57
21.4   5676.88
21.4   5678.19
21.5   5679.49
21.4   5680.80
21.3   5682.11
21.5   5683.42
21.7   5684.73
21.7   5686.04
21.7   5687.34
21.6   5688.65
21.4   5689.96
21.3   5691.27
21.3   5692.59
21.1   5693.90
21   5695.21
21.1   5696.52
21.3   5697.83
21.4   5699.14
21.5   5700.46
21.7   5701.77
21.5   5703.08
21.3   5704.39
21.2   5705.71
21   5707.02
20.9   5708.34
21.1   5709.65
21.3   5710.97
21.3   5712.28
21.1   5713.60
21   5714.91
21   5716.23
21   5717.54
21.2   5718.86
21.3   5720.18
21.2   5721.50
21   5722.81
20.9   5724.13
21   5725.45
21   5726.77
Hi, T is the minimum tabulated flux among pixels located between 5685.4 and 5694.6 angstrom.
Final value 21.1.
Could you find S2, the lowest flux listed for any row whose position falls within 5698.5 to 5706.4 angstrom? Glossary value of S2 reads 21.2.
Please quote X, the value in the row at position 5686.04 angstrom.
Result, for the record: 21.7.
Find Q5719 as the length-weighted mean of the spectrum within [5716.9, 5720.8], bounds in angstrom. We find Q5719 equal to 21.1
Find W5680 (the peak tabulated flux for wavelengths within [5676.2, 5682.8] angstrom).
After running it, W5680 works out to 21.5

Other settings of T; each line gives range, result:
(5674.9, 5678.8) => 21.4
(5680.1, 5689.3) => 21.3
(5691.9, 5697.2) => 21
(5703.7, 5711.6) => 20.9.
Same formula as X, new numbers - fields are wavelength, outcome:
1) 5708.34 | 20.9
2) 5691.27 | 21.3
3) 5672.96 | 21.3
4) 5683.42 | 21.5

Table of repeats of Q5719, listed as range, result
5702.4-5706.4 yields 21.4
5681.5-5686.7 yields 21.6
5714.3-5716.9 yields 21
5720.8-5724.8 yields 21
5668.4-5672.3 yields 21.6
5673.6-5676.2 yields 21.4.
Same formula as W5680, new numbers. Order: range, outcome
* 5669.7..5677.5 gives 21.6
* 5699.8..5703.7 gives 21.7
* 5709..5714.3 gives 21.3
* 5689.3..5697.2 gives 21.4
